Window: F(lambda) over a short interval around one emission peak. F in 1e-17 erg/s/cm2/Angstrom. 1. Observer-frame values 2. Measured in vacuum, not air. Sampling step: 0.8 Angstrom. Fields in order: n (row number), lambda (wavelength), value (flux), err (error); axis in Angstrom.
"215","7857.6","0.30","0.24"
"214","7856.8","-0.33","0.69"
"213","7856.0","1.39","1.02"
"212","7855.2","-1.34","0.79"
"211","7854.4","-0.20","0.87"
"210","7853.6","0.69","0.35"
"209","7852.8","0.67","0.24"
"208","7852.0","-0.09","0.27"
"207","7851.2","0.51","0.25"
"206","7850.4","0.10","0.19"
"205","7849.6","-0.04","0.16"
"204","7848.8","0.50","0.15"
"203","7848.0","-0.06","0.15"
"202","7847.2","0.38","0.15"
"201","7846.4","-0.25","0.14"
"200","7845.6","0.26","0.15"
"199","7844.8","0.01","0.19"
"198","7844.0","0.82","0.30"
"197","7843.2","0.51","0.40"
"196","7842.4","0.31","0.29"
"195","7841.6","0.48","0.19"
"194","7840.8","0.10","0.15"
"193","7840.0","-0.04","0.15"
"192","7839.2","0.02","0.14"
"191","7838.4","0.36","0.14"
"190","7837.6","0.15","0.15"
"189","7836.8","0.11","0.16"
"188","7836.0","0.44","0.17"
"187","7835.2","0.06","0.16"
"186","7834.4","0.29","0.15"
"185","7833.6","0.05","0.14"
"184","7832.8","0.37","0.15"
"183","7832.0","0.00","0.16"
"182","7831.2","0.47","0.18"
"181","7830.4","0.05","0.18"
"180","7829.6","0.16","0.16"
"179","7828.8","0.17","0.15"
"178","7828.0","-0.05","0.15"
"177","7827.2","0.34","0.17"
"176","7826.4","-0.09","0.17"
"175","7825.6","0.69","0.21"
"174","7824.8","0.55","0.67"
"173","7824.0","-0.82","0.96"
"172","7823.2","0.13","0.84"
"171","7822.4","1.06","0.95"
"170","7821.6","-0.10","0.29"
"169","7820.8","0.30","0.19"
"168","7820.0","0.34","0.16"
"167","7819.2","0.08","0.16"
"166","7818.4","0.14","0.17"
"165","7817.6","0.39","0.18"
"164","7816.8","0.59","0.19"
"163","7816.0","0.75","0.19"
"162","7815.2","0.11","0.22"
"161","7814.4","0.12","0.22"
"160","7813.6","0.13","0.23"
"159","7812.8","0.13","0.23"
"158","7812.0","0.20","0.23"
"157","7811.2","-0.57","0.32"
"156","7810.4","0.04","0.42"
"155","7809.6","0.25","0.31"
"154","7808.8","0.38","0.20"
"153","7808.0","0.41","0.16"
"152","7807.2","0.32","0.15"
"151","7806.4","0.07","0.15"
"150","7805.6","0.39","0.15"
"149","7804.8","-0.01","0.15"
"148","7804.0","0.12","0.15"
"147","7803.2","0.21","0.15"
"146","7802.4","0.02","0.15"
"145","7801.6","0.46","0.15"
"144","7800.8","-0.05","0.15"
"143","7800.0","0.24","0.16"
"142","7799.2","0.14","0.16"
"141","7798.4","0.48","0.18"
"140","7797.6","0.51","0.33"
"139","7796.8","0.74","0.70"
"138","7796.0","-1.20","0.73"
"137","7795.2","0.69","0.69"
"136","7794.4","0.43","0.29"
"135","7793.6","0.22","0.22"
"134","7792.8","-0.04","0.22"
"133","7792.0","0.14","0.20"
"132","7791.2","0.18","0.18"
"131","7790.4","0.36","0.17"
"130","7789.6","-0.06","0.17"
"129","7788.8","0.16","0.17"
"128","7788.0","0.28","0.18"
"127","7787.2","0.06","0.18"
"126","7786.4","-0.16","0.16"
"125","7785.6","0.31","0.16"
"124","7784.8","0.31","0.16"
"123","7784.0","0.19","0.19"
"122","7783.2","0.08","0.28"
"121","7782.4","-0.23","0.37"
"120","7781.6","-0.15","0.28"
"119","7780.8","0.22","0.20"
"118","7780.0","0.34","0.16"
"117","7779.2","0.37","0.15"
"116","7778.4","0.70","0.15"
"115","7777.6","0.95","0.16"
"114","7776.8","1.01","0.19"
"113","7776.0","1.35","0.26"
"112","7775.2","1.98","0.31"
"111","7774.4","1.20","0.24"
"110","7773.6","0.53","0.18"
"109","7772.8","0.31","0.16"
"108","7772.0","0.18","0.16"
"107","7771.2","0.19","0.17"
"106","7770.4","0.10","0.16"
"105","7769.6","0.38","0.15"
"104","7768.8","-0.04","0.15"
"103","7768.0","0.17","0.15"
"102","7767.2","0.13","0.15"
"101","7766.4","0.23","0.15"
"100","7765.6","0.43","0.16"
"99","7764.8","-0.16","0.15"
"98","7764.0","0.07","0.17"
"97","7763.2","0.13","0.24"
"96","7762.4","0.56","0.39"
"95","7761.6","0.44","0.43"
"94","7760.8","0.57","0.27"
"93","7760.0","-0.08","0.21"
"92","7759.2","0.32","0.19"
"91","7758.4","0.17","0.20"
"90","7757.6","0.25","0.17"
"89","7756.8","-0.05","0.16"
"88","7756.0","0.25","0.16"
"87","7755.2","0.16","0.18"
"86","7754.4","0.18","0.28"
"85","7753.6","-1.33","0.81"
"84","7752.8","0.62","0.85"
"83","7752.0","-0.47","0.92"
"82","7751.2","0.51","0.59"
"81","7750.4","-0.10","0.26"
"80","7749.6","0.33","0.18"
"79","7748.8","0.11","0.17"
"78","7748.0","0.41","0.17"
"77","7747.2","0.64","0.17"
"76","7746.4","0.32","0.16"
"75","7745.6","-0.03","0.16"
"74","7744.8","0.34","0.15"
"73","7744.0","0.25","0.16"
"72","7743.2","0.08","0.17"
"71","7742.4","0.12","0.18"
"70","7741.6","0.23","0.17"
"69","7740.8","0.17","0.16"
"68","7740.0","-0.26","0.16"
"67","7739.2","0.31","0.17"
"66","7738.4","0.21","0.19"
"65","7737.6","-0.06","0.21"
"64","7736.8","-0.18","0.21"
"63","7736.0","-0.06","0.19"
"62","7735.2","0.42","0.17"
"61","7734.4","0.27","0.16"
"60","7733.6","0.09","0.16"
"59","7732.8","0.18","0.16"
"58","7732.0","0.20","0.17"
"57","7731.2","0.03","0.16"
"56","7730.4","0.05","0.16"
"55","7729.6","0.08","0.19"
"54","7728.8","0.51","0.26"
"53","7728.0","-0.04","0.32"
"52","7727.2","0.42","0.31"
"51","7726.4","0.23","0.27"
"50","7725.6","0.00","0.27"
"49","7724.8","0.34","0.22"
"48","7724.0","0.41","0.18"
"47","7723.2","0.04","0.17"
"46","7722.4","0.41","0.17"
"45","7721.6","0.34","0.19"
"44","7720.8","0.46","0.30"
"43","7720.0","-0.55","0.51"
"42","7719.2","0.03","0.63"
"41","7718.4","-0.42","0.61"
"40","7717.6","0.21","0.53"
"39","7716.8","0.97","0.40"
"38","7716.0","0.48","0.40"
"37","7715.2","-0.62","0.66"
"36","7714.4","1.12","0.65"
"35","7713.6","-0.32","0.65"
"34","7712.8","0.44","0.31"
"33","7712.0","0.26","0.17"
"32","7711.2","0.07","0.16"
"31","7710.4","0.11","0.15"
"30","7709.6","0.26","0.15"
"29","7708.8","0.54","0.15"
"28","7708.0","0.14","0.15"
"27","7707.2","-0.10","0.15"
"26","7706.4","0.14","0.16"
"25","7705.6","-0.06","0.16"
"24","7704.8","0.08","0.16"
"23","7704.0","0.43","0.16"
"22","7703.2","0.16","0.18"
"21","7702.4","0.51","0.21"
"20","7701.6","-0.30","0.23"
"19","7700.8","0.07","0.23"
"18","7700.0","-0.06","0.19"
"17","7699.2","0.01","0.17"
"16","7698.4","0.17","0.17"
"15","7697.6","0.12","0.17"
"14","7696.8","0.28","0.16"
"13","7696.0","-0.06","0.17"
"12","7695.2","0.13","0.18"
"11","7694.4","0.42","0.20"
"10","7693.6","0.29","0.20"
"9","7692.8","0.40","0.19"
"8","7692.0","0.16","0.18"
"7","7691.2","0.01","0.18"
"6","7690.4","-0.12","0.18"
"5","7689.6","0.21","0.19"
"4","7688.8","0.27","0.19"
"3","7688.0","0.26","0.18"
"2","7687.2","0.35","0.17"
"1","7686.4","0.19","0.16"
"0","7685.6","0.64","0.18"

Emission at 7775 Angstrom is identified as H-gamma 4340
